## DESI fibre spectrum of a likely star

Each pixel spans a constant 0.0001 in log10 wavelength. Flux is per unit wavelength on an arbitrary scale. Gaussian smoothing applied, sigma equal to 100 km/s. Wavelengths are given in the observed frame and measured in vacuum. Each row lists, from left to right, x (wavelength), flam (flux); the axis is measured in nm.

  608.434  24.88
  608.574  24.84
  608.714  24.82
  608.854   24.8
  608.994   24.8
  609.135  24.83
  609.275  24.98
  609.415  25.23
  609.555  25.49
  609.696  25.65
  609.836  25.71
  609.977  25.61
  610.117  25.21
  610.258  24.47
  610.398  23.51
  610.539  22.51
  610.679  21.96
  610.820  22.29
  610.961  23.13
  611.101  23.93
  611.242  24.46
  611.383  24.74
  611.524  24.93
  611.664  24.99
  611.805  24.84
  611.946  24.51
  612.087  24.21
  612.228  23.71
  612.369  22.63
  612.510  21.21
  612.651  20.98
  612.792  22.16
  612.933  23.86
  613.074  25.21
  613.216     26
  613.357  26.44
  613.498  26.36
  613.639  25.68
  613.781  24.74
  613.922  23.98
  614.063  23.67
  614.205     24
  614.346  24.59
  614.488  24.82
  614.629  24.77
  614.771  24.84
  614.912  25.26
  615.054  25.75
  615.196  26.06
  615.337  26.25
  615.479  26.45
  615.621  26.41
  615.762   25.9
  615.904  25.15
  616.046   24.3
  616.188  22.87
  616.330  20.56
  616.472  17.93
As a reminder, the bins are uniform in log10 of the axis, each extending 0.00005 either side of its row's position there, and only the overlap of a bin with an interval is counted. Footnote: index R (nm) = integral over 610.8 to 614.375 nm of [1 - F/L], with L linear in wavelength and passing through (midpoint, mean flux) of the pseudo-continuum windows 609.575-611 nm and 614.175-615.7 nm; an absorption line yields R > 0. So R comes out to 0.09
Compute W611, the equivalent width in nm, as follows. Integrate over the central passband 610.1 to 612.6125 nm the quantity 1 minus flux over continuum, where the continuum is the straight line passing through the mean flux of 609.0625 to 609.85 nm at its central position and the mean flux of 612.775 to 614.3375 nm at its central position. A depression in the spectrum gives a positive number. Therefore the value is 0.14 nm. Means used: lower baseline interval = 25.3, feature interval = 23.7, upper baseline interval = 24.8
